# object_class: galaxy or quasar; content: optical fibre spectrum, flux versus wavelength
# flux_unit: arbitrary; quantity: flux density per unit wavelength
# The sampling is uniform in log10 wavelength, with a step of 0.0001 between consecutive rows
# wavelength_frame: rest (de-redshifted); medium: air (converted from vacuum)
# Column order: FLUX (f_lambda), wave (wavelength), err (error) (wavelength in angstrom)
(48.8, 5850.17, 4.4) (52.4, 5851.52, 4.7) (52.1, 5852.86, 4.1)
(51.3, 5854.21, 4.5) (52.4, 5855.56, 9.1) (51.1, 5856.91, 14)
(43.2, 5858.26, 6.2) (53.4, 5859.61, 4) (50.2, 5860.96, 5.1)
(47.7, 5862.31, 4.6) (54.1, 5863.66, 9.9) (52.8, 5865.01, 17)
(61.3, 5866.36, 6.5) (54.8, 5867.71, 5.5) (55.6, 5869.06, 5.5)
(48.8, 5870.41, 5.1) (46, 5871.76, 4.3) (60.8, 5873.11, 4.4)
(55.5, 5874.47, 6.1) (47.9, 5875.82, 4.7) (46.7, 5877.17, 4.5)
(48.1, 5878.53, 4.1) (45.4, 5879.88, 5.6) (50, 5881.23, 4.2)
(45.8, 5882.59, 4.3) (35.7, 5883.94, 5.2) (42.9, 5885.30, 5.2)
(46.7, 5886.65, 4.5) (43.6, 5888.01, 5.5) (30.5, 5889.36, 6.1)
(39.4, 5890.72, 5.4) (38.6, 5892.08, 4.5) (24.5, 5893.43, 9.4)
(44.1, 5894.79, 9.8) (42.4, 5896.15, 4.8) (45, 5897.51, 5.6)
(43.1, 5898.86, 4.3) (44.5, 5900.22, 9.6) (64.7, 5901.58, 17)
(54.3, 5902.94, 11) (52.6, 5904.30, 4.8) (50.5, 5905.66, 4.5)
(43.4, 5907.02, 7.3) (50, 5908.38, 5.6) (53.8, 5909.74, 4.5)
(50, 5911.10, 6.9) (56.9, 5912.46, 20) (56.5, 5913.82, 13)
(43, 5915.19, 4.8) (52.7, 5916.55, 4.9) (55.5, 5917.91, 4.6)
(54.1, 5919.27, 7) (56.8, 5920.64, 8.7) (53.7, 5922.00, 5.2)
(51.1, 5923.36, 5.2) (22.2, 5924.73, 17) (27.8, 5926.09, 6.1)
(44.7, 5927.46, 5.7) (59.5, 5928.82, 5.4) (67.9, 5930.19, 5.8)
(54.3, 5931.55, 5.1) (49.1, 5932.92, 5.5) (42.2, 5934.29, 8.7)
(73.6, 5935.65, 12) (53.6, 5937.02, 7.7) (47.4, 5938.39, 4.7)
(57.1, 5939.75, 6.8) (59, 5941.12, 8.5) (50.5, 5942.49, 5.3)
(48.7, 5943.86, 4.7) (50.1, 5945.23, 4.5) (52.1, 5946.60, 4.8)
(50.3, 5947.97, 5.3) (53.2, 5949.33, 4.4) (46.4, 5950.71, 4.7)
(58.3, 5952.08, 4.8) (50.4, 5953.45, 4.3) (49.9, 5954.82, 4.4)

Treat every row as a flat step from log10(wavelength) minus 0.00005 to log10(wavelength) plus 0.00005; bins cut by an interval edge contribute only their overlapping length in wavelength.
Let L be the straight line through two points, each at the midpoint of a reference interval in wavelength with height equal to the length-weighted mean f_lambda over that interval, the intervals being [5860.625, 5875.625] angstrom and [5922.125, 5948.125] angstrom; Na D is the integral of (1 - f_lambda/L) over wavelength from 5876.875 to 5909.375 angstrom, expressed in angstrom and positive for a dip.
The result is 4.7 angstrom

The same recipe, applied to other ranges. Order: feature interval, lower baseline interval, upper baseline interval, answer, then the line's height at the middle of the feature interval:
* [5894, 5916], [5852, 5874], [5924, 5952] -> 0.76 angstrom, 51.4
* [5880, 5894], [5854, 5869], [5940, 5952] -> 3.22 angstrom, 52.1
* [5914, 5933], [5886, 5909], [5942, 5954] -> -0.68 angstrom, 47.9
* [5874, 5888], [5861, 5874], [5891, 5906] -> 1.07 angstrom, 50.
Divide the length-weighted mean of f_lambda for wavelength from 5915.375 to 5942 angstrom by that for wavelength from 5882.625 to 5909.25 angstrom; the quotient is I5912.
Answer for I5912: 1.2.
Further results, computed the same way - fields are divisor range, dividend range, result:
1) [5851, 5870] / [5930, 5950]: 1.03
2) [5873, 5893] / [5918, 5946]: 1.15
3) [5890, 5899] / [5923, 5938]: 1.26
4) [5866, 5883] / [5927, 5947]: 1.06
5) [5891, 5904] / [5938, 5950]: 1.17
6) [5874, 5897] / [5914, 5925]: 1.17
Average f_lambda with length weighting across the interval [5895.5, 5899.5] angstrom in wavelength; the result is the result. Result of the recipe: 43.6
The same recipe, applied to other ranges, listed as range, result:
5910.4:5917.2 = 51.8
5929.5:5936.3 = 57.3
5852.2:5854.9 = 51.6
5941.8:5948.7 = 50.4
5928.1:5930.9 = 63.4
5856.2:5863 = 49.1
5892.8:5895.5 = 34.5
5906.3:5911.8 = 49.4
